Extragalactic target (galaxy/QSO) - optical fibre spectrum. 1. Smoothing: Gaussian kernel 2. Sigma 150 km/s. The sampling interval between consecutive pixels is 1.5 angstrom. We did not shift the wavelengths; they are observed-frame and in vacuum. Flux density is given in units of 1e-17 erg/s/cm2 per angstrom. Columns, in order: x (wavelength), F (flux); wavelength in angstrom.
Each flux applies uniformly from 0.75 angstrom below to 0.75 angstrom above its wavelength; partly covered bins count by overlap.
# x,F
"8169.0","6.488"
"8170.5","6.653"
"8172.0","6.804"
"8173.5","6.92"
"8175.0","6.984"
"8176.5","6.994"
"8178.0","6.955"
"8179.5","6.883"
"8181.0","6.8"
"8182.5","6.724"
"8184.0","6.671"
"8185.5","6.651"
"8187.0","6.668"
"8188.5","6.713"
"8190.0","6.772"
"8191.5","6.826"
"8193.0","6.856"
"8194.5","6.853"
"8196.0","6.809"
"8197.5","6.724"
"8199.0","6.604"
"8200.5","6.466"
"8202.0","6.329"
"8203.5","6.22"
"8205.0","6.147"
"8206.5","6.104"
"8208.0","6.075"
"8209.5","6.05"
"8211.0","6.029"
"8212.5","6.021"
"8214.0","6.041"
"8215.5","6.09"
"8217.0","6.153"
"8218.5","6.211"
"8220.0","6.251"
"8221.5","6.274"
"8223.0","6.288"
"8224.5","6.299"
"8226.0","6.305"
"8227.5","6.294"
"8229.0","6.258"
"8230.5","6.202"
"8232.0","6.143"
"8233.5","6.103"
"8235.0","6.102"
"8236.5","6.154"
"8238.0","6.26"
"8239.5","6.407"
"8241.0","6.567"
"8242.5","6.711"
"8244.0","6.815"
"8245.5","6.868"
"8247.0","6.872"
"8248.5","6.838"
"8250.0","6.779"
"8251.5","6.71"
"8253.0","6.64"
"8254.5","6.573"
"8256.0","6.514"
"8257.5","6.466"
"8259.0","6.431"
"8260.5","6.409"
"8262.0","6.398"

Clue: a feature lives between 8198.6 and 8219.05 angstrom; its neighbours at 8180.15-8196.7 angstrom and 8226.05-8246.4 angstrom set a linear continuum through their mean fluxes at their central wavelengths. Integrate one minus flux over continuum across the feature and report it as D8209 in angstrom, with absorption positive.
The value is 1.31 angstrom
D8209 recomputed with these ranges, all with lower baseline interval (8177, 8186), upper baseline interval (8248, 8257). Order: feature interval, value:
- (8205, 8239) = 2.78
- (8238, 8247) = 0.04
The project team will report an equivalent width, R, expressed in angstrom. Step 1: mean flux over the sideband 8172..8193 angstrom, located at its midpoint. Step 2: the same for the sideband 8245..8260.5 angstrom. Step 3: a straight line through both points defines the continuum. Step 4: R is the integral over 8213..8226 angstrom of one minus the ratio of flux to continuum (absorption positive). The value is 1.0 angstrom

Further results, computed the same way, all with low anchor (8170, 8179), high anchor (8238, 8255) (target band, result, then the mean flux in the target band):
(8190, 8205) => 0.5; 6.61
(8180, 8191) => 0.2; 6.72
